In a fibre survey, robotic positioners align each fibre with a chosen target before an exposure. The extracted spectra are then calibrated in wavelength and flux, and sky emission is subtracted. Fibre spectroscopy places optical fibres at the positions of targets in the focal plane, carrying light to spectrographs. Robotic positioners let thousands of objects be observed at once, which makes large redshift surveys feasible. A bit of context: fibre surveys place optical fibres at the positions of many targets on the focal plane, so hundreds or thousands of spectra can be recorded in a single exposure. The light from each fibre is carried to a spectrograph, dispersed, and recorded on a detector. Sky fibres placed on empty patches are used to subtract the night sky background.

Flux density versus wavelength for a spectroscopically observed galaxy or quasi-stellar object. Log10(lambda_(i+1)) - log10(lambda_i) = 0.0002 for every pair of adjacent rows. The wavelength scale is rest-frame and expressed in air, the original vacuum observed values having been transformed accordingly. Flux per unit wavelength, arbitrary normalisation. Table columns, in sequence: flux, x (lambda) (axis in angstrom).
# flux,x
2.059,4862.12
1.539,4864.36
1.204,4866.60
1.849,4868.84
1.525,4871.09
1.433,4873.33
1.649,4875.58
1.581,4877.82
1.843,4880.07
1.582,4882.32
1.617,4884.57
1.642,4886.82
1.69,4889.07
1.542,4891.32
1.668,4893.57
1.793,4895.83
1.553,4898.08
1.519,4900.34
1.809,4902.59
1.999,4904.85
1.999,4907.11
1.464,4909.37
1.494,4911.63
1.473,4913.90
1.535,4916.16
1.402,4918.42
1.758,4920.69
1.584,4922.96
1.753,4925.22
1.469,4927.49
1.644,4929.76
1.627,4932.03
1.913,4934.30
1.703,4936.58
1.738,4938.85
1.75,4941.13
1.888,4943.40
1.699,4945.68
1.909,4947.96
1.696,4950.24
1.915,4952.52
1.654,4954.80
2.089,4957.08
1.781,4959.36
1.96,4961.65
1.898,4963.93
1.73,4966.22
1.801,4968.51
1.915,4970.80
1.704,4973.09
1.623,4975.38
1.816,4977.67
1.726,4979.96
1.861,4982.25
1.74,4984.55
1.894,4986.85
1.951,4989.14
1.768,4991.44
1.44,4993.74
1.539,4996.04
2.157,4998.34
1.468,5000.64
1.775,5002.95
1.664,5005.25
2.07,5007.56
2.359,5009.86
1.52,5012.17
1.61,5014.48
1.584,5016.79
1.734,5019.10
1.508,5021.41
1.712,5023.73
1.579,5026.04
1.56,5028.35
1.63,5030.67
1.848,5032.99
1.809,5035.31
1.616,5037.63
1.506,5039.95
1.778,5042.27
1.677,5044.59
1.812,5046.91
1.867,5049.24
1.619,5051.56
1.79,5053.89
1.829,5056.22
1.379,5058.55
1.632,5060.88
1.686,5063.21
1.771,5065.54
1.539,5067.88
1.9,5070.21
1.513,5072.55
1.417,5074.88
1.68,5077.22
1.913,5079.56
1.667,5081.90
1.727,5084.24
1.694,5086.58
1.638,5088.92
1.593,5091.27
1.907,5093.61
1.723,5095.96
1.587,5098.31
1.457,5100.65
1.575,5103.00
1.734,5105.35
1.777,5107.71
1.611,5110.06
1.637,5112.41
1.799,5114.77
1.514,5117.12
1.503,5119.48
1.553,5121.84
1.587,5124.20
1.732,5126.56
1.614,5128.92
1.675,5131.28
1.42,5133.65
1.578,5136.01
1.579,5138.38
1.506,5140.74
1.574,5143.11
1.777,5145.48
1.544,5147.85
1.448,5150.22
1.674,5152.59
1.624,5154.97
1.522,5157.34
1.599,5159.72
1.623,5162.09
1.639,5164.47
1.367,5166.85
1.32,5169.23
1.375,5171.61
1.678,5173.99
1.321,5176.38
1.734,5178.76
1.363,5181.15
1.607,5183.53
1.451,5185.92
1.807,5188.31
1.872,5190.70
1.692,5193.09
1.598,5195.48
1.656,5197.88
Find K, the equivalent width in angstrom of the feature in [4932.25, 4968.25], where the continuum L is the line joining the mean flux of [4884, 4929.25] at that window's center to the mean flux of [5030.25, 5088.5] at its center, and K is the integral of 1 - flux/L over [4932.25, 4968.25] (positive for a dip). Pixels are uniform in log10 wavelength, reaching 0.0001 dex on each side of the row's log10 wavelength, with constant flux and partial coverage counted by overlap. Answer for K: -3.5 angstrom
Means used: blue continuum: 1.64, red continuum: 1.69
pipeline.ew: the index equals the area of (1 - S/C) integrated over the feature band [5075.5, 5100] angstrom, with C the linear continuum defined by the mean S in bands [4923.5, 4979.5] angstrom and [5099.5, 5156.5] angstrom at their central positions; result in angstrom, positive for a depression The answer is -0.87 angstrom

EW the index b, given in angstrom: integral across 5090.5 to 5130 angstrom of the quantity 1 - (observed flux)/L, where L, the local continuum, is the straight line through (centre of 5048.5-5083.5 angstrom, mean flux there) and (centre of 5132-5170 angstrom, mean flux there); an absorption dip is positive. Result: -0.7 angstrom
